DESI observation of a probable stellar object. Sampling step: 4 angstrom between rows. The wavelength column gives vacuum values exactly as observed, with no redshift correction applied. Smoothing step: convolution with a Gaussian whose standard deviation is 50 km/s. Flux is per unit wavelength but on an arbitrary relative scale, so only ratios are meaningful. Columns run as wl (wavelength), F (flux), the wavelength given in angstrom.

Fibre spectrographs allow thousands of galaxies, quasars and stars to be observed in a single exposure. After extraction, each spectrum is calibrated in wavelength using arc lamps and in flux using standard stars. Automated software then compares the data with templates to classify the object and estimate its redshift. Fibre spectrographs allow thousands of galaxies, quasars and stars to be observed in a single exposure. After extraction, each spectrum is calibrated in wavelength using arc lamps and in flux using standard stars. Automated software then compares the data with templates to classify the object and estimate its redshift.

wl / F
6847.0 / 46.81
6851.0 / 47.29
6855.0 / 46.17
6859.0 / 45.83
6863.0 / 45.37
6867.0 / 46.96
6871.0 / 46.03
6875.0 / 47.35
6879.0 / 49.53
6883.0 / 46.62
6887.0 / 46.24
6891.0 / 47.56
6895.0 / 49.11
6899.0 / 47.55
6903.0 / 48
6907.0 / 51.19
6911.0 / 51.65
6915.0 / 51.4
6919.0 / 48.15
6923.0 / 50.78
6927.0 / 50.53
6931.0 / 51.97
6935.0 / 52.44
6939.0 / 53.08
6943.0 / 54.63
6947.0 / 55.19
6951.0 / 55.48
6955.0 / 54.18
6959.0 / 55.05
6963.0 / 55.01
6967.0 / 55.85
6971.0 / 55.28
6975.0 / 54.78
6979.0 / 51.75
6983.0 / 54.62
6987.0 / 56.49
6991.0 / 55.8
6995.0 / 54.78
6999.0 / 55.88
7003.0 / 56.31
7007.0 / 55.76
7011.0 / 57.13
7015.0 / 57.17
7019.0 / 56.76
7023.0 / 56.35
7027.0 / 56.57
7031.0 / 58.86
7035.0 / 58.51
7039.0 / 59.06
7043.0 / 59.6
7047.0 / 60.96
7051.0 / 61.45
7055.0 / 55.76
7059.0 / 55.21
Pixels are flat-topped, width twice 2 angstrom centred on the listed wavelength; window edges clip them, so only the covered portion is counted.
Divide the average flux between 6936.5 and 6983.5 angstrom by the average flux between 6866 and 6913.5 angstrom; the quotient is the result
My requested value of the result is 1.13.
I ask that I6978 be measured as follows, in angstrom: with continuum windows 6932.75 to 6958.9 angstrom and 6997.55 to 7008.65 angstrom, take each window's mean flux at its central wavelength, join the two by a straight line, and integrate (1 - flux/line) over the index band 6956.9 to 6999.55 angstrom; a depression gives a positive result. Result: 0.2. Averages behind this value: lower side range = 54.2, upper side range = 56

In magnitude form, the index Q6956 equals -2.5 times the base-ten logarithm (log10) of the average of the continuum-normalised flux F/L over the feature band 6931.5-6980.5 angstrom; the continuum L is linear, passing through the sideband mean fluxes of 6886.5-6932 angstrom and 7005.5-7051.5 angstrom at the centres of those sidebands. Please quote -0.03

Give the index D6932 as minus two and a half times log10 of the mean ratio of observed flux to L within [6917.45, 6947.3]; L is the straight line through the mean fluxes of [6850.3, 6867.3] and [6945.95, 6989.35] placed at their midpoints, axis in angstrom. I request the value 0.00 mag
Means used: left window 46.2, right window 54.9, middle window 52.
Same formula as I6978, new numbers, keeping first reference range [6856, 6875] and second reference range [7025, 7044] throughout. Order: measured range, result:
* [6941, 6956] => -0.8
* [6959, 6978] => -0.5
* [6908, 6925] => -0.2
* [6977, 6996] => 0.1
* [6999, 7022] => 0.1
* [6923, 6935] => -0.1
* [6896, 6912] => -0.1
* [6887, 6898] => 0.1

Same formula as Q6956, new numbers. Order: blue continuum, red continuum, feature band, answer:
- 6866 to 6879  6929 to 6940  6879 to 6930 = 0.02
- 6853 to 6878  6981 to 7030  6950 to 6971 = -0.04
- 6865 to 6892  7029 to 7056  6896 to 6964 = -0.02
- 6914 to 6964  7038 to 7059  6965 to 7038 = 0.01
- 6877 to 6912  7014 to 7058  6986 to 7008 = -0.01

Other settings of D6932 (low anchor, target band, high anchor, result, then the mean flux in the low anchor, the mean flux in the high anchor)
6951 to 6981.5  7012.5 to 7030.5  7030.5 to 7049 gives 0.03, 54.6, 59.4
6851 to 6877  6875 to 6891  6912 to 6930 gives 0.01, 46.4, 50.4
